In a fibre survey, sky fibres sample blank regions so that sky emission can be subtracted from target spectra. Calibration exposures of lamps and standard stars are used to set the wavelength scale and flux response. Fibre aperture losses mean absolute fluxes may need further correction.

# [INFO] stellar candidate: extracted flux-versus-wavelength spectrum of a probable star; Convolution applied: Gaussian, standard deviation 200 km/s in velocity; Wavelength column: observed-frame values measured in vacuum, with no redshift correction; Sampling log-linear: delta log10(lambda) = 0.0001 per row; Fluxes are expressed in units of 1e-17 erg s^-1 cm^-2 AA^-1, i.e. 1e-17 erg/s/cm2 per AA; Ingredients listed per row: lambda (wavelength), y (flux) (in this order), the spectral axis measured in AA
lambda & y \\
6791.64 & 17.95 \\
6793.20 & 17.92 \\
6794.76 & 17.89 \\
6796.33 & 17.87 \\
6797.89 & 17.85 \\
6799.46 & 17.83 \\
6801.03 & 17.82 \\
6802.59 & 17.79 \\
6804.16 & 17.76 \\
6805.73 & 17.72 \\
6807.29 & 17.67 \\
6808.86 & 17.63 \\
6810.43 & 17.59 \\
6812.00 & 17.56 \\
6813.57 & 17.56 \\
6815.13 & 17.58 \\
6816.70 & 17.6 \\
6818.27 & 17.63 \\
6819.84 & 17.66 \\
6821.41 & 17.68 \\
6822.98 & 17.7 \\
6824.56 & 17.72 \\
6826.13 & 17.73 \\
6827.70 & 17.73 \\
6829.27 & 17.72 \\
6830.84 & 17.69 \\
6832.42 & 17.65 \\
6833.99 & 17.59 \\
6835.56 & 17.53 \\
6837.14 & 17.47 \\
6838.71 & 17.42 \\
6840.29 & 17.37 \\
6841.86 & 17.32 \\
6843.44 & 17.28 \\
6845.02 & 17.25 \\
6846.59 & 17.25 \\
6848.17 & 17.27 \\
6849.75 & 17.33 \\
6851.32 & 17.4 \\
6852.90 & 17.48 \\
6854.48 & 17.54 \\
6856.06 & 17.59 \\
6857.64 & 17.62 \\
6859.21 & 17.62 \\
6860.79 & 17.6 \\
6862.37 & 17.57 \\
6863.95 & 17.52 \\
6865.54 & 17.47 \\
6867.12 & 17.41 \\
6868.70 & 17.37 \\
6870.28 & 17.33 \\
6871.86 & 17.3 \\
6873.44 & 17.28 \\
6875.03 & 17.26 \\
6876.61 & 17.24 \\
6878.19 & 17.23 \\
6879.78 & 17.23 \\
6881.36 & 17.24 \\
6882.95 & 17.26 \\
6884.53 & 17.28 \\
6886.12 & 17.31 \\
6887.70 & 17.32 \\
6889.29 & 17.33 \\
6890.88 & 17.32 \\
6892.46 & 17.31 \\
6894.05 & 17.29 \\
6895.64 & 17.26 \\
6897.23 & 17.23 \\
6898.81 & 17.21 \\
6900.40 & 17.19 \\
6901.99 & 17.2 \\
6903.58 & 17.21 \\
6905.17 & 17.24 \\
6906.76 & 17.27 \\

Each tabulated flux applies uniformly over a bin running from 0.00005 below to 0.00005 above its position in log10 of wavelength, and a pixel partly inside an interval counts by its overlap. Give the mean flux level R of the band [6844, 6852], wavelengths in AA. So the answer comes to 17.3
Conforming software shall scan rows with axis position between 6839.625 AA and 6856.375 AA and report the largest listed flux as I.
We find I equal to 17.59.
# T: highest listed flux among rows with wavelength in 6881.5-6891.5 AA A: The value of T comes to 17.33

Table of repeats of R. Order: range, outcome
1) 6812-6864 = 17.5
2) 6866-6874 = 17.4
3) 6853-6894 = 17.4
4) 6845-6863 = 17.5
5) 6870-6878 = 17.3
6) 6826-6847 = 17.5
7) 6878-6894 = 17.3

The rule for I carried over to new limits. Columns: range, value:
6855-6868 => 17.62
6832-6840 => 17.65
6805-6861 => 17.73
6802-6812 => 17.79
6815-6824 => 17.7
